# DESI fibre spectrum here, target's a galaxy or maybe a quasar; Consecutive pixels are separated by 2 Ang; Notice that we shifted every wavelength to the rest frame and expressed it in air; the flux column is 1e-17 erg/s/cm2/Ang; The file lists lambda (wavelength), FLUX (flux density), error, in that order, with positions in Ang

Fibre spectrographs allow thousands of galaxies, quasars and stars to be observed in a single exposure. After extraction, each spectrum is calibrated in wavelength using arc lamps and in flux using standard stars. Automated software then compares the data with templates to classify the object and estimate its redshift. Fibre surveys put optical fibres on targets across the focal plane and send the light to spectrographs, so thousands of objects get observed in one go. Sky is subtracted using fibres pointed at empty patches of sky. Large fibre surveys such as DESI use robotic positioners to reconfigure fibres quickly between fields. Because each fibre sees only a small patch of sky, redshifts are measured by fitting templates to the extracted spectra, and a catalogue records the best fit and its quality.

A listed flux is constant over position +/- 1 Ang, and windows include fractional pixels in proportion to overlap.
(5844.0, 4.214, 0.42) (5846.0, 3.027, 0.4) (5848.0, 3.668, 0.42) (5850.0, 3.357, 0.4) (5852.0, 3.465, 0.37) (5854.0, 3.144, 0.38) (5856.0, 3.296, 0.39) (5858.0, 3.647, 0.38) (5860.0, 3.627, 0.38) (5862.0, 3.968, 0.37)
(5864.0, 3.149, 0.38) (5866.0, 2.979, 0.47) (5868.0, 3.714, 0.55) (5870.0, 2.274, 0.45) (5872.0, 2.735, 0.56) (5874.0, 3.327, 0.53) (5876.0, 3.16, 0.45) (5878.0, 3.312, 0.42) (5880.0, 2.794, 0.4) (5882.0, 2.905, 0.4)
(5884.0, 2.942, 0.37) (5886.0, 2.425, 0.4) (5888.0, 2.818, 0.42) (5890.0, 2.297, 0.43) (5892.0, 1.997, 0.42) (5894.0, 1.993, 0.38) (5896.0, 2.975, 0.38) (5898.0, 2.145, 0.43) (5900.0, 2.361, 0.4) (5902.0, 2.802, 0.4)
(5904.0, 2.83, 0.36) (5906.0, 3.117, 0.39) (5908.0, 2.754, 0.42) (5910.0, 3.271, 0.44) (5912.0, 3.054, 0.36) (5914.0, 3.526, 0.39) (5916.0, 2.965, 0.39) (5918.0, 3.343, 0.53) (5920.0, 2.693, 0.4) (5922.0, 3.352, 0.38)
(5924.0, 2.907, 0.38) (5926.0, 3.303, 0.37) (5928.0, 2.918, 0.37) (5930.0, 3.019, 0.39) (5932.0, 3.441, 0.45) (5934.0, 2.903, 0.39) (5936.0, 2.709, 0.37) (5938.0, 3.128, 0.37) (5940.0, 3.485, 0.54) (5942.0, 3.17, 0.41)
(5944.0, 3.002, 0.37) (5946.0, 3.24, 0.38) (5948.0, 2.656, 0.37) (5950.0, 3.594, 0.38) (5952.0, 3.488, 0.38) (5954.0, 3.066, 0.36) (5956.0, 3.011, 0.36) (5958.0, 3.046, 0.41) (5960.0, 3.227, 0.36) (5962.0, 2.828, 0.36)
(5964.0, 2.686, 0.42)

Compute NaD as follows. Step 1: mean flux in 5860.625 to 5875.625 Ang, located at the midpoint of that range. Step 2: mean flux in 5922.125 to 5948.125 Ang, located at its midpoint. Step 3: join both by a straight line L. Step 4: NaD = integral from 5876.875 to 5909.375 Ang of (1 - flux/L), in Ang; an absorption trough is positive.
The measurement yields 4.97 Ang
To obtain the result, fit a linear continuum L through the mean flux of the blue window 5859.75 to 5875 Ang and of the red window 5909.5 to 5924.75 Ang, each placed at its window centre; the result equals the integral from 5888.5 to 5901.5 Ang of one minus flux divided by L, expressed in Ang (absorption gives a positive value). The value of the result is 3.4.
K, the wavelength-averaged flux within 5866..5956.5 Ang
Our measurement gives 2.95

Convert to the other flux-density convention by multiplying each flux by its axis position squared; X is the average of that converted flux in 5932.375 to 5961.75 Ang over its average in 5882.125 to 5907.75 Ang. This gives 1.23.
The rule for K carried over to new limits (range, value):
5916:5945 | 3.09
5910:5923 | 3.16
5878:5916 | 2.74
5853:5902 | 2.91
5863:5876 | 3.04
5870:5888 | 2.91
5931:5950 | 3.11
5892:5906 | 2.52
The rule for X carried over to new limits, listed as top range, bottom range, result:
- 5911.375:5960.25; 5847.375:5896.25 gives 1.05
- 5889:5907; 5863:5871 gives 0.83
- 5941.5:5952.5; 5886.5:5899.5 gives 1.36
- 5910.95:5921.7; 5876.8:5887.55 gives 1.10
